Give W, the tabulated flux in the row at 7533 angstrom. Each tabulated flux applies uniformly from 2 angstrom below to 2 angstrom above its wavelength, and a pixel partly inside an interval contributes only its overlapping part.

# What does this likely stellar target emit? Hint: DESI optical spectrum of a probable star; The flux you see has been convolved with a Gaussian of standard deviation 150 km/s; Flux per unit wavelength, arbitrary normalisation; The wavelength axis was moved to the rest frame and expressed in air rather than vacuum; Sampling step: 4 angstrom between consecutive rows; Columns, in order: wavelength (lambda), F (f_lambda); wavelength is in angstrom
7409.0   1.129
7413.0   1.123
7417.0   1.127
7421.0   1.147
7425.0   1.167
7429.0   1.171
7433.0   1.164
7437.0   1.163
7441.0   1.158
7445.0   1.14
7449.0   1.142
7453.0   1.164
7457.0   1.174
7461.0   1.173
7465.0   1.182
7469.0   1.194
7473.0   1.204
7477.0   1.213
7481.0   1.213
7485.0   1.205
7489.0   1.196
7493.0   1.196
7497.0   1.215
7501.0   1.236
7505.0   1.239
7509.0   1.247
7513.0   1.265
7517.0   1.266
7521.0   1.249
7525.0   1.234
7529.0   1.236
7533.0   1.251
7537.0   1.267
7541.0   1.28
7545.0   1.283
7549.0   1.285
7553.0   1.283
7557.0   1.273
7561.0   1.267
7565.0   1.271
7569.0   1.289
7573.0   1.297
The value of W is 1.251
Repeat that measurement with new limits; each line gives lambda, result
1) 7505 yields 1.239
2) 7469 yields 1.194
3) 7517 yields 1.266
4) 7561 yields 1.267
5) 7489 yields 1.196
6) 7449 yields 1.142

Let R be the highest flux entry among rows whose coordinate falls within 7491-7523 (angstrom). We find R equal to 1.266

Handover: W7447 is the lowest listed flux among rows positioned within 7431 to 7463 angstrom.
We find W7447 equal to 1.14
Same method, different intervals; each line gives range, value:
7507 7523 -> 1.247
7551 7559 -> 1.273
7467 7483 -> 1.194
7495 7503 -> 1.215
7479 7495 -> 1.196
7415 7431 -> 1.127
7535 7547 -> 1.267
